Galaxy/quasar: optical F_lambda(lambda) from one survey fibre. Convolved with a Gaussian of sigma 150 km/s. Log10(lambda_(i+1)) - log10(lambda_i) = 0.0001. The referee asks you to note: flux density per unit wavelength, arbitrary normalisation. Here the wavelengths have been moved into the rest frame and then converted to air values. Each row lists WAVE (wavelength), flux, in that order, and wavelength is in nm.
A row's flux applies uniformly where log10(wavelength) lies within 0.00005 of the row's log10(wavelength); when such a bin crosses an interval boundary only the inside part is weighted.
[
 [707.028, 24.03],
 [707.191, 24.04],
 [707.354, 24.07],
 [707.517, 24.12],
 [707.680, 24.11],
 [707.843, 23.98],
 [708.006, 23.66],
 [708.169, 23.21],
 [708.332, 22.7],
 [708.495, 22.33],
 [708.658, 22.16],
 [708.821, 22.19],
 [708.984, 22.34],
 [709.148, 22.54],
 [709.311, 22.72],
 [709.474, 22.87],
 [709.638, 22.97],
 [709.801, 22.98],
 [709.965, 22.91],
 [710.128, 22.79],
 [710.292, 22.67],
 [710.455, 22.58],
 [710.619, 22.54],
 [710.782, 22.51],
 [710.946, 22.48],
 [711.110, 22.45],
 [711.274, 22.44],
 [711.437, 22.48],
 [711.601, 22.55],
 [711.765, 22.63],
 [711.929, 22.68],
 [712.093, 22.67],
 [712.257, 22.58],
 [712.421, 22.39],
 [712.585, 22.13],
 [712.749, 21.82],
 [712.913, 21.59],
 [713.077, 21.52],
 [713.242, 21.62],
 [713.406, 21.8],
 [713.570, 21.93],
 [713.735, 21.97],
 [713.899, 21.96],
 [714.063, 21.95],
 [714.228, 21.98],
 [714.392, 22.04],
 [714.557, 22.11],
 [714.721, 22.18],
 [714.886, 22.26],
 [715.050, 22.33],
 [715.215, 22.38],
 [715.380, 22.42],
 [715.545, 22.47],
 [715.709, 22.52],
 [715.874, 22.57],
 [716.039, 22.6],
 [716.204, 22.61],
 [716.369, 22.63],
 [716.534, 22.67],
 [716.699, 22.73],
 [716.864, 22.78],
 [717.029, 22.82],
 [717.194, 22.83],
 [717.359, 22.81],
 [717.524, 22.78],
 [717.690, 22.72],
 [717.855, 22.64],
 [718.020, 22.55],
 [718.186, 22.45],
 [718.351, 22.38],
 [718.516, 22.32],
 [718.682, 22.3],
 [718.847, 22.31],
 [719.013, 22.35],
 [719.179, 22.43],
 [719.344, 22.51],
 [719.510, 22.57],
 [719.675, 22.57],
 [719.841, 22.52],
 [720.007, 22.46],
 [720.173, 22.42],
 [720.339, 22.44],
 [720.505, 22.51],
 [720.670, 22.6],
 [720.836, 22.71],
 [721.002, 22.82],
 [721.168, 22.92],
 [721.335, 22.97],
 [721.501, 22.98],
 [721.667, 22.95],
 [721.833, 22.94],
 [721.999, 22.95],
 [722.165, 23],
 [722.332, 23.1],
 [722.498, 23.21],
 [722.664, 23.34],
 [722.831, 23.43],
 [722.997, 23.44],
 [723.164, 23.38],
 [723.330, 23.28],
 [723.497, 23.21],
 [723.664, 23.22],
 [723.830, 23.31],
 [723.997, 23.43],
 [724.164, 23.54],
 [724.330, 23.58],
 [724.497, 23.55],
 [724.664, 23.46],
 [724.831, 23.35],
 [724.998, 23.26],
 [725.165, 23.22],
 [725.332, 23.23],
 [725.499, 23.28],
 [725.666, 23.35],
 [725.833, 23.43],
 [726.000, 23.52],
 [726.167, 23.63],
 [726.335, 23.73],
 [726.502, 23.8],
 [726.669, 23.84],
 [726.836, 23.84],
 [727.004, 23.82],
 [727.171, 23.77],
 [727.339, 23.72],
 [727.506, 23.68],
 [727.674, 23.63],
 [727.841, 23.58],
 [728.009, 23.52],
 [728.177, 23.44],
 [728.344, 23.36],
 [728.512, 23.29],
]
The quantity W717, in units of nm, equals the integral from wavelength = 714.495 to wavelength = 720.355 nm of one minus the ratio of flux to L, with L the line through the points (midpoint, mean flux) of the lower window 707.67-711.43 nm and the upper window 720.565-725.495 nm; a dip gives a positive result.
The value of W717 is 0.13 nm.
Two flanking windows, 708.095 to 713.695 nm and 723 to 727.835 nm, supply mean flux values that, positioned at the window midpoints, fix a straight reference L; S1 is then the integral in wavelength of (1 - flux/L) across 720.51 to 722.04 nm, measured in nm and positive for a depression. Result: 0.02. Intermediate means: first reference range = 22.4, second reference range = 23.5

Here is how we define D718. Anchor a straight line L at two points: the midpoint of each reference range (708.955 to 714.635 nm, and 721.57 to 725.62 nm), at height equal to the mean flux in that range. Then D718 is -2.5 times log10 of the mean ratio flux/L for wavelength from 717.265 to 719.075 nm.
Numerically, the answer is 0.016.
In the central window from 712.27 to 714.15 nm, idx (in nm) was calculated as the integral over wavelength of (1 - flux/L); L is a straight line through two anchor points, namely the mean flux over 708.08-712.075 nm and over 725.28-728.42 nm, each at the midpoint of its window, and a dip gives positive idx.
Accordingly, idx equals 0.07 nm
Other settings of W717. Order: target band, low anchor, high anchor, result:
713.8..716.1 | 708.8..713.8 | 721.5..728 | 0.04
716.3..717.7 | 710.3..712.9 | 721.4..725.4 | 0.00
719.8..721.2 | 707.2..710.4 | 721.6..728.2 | 0.04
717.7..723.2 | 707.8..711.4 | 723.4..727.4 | 0.12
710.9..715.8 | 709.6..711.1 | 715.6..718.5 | 0.10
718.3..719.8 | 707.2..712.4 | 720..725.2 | 0.04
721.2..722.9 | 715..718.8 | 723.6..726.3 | 0.00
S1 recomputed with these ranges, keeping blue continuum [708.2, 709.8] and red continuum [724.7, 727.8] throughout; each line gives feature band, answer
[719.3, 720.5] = 0.04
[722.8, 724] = 0.00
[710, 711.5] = 0.01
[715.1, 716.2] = 0.02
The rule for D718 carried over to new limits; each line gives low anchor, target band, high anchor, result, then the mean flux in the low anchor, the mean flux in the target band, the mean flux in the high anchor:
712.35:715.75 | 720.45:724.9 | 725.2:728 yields 0.00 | 22.1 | 23.2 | 23.6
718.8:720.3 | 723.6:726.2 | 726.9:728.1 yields -0.01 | 22.5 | 23.4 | 23.7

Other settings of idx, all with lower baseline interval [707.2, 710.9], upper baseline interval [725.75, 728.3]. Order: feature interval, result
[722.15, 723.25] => 0.01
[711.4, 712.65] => 0.03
